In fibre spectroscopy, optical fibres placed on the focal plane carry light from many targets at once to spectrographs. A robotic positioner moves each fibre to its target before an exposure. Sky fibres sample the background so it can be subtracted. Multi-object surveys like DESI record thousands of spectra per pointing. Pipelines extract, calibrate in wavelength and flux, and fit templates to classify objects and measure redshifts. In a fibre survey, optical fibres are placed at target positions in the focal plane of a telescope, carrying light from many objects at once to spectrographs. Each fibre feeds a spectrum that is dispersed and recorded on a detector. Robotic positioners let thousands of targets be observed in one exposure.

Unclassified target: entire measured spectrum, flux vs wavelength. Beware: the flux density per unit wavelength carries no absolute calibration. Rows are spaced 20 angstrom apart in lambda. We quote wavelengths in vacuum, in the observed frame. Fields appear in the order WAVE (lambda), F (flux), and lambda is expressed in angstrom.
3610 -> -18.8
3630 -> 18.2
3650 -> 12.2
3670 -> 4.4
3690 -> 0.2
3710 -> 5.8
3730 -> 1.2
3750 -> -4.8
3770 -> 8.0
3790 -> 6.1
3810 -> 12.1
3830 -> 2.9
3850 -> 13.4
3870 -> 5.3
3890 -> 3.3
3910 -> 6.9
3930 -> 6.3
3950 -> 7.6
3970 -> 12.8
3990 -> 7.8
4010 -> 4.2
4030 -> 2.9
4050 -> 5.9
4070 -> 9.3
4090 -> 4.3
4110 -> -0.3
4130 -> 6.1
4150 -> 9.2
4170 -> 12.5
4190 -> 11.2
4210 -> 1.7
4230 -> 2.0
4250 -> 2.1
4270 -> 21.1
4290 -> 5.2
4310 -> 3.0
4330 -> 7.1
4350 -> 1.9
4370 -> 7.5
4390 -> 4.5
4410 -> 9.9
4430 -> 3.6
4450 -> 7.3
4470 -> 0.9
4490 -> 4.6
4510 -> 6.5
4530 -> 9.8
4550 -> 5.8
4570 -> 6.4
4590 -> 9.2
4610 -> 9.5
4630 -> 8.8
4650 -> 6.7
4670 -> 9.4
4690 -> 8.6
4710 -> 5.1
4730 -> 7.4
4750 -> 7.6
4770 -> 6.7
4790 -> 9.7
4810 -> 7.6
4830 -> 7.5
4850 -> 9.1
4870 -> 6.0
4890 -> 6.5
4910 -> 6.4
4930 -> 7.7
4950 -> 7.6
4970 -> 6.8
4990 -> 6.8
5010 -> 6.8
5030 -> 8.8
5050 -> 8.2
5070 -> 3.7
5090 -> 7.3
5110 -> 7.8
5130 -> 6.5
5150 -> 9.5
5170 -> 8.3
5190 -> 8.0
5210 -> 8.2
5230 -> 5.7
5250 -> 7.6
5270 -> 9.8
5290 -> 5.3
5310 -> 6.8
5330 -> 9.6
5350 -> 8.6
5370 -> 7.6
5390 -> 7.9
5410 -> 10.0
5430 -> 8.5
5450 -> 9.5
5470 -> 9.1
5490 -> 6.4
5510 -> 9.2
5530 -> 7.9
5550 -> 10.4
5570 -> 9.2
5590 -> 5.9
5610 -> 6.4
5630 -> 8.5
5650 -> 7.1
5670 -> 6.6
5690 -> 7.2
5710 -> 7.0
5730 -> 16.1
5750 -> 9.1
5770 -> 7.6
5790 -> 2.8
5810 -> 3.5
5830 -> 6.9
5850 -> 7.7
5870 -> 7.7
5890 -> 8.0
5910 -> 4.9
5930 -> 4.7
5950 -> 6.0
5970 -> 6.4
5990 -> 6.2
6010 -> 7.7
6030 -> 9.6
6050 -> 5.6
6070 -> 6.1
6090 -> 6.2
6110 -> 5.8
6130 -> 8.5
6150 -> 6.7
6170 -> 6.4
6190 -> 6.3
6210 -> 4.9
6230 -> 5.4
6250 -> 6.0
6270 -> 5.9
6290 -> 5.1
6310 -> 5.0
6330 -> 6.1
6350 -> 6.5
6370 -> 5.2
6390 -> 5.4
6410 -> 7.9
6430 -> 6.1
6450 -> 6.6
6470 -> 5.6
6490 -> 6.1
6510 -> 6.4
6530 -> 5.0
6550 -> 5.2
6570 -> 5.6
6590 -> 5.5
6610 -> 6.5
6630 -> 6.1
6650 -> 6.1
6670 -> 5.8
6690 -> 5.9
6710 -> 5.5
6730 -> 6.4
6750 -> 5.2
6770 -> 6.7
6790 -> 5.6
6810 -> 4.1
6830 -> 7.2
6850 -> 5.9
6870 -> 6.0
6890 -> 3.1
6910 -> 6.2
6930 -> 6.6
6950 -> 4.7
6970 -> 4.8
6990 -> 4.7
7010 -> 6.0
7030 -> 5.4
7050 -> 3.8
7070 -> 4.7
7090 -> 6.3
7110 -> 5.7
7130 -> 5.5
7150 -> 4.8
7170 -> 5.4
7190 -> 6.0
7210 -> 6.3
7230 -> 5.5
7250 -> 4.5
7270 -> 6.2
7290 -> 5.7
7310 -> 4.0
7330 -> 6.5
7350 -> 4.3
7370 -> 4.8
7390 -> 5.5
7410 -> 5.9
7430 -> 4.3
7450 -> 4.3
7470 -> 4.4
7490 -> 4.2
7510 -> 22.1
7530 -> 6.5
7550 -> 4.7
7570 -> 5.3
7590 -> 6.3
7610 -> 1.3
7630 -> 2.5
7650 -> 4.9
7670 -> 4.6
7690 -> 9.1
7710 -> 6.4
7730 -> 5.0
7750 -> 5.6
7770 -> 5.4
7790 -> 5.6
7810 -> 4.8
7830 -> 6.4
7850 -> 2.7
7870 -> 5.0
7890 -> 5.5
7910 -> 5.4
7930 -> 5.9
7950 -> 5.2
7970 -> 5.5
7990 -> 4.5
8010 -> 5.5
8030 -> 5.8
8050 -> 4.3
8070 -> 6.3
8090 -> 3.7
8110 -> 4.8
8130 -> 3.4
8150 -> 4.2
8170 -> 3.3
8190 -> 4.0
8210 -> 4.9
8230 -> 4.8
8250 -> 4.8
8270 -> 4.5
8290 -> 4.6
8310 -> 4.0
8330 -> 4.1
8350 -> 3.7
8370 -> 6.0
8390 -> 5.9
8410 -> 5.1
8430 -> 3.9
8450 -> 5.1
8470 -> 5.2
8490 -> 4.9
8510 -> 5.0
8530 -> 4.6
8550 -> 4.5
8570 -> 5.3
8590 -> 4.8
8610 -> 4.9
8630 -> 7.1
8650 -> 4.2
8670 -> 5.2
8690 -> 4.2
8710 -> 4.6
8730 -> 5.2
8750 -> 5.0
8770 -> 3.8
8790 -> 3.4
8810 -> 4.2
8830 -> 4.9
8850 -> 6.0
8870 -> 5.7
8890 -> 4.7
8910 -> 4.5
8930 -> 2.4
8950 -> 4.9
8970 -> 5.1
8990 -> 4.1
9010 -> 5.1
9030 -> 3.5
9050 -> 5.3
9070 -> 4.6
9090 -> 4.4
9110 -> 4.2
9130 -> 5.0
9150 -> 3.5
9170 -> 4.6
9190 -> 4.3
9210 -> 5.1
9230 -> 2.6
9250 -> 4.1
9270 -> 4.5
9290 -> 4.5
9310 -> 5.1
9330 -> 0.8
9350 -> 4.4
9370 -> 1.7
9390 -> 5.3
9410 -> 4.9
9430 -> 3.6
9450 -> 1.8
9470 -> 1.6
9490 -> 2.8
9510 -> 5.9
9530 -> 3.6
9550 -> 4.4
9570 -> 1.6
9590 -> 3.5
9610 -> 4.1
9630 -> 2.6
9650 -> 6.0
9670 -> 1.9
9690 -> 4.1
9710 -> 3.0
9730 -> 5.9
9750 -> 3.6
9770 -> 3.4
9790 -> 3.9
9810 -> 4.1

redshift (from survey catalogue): 0.14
